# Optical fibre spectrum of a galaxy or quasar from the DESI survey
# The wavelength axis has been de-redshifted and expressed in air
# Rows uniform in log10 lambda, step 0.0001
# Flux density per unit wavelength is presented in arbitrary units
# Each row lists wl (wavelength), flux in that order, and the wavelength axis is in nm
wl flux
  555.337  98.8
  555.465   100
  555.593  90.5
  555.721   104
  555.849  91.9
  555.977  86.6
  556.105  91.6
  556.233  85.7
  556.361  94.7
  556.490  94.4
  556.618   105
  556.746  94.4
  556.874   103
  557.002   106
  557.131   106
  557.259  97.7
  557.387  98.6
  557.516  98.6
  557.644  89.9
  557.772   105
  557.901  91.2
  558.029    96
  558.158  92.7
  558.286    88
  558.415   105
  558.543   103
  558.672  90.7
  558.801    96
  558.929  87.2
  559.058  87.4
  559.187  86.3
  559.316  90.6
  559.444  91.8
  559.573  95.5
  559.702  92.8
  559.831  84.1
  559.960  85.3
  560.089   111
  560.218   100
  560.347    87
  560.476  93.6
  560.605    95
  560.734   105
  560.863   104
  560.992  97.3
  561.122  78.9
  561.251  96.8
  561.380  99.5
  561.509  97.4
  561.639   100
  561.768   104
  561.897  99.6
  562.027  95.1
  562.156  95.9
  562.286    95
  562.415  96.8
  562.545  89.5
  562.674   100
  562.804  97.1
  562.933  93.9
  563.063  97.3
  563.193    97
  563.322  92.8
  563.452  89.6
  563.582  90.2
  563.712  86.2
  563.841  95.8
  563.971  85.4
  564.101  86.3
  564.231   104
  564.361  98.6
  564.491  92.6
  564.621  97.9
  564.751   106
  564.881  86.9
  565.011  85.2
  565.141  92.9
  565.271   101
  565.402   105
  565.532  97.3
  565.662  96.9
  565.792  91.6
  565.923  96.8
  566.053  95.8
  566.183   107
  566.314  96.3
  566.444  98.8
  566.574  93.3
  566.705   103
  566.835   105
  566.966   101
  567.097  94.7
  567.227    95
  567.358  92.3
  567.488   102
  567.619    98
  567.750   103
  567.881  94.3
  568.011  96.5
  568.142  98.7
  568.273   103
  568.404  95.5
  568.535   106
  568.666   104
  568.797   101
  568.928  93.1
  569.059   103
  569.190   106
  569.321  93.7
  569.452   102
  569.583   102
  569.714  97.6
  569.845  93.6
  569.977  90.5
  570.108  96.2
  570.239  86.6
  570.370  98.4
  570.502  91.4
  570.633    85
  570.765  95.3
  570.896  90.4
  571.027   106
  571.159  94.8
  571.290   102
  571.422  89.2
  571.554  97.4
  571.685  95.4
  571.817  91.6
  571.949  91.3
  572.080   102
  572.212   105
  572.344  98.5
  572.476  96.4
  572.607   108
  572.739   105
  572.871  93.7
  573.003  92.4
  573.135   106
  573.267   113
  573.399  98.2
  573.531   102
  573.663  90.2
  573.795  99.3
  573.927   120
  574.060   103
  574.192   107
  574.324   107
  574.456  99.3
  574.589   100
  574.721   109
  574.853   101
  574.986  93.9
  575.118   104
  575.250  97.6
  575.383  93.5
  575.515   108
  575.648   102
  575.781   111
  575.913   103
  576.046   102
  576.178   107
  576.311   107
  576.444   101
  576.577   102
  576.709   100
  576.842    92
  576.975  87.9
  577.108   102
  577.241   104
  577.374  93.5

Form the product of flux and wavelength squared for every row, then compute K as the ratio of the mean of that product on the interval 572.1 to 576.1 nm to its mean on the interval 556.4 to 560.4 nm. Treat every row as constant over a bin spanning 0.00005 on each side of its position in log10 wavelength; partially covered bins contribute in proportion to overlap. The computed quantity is 1.13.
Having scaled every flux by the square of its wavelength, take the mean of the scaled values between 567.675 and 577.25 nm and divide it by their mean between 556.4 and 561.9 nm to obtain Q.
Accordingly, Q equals 1.1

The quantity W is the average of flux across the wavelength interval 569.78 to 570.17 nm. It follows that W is 93.3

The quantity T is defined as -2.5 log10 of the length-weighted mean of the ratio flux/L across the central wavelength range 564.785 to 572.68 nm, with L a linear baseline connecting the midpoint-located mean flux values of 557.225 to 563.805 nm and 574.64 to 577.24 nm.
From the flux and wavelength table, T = 0.010 mag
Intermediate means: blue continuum 94.9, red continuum 101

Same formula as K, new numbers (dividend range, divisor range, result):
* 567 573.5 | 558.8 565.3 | 1.07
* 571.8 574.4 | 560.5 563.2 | 1.09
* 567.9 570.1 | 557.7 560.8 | 1.09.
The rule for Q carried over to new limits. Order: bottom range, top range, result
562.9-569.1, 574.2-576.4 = 1.10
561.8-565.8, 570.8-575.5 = 1.09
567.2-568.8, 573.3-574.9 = 1.06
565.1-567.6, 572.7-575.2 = 1.07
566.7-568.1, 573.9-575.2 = 1.08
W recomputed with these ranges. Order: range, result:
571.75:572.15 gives 95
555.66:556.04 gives 94.1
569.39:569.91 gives 98.9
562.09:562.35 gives 95.4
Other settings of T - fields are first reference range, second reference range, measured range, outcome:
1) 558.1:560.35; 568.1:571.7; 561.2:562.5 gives -0.042 mag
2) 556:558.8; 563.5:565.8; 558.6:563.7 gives 0.013 mag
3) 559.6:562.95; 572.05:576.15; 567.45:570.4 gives 0.015 mag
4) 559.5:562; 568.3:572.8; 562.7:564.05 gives 0.044 mag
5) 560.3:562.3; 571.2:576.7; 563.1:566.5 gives 0.031 mag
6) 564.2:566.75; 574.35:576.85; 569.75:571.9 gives 0.065 mag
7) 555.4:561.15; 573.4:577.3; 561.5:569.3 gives 0.010 mag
